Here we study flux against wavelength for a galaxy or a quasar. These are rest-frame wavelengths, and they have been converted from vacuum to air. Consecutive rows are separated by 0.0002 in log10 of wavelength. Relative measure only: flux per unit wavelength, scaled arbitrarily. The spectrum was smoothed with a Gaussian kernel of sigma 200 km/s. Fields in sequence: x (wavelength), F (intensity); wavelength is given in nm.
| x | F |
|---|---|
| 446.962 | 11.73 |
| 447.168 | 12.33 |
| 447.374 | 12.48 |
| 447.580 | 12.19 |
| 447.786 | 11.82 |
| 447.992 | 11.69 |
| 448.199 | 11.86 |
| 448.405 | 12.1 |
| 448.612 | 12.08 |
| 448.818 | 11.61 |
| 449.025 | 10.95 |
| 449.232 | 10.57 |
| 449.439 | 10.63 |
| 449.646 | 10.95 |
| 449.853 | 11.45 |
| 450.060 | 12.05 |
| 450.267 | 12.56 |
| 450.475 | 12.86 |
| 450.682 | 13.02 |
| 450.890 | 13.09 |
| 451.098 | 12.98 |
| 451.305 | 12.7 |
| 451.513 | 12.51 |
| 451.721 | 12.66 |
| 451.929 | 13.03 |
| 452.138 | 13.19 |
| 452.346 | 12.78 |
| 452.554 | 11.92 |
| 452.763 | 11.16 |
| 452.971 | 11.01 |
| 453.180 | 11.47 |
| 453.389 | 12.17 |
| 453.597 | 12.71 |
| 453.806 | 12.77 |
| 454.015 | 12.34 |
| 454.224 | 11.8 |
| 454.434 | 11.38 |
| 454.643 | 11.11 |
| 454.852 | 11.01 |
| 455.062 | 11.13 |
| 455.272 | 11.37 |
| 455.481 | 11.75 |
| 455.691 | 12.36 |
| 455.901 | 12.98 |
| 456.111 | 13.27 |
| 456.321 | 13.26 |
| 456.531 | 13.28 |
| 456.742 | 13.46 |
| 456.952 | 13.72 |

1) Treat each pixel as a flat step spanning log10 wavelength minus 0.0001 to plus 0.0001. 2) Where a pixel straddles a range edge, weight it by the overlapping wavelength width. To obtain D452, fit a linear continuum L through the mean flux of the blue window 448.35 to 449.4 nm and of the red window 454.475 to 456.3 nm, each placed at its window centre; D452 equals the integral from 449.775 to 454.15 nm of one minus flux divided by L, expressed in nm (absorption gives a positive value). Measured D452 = -0.29 nm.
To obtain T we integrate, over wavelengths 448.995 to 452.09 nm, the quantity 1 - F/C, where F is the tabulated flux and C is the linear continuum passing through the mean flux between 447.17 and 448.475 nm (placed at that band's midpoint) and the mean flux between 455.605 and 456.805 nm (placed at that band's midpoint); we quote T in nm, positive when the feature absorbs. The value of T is 0.05 nm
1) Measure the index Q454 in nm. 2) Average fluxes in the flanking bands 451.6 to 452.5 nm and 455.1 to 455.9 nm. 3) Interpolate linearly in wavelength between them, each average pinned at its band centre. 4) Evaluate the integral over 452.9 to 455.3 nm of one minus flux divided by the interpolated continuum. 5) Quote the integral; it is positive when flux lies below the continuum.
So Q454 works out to 0.11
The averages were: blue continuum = 12.8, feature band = 11.7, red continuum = 11.9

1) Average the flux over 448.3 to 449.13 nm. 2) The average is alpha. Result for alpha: 11.7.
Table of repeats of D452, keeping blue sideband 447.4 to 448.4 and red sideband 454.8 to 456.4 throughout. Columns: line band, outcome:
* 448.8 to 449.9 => 0.10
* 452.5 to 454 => 0.02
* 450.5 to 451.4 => -0.07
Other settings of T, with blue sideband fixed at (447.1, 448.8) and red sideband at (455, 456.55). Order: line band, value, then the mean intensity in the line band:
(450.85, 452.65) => -0.08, 12.8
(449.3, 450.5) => 0.05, 11.6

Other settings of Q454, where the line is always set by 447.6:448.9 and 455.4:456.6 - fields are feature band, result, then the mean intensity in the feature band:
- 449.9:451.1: -0.051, 12.7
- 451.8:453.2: 0.031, 12.1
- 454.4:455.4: 0.118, 11.2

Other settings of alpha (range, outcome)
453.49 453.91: 12.8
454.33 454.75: 11.3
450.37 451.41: 12.9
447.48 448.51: 11.9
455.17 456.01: 12.1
